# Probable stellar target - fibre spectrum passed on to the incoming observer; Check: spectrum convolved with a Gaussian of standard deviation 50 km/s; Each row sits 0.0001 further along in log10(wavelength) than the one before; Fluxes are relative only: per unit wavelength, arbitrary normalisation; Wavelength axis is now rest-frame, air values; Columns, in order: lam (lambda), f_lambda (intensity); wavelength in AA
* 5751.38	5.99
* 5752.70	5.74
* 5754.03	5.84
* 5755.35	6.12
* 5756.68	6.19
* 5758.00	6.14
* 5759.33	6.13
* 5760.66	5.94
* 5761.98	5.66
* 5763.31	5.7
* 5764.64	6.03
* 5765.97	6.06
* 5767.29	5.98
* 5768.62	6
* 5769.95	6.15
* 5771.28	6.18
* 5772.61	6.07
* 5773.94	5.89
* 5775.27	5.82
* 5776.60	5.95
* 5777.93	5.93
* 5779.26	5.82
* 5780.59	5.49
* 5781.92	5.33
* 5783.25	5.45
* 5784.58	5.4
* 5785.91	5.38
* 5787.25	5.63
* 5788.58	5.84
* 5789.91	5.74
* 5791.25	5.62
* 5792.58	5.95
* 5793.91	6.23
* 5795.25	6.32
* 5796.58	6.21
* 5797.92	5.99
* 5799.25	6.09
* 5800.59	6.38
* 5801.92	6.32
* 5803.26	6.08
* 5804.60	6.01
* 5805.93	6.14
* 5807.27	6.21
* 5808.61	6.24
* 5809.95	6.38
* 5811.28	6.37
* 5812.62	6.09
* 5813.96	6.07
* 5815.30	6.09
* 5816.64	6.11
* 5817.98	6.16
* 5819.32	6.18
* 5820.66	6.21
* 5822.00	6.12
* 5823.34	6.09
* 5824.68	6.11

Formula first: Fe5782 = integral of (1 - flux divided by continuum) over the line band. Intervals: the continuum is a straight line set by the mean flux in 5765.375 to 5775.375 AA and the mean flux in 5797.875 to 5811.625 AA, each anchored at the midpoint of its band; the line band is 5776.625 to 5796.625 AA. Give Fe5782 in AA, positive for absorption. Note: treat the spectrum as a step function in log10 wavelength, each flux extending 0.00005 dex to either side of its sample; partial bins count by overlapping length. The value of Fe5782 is 1.20 AA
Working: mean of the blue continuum 6.03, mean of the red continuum 6.21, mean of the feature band 5.75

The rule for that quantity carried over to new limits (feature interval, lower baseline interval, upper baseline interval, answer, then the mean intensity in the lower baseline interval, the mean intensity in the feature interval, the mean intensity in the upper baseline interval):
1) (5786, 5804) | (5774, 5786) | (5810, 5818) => -0.40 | 5.65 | 6.01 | 6.17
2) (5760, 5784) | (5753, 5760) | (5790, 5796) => 0.72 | 6.06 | 5.86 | 6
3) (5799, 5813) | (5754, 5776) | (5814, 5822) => -0.25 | 6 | 6.22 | 6.14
